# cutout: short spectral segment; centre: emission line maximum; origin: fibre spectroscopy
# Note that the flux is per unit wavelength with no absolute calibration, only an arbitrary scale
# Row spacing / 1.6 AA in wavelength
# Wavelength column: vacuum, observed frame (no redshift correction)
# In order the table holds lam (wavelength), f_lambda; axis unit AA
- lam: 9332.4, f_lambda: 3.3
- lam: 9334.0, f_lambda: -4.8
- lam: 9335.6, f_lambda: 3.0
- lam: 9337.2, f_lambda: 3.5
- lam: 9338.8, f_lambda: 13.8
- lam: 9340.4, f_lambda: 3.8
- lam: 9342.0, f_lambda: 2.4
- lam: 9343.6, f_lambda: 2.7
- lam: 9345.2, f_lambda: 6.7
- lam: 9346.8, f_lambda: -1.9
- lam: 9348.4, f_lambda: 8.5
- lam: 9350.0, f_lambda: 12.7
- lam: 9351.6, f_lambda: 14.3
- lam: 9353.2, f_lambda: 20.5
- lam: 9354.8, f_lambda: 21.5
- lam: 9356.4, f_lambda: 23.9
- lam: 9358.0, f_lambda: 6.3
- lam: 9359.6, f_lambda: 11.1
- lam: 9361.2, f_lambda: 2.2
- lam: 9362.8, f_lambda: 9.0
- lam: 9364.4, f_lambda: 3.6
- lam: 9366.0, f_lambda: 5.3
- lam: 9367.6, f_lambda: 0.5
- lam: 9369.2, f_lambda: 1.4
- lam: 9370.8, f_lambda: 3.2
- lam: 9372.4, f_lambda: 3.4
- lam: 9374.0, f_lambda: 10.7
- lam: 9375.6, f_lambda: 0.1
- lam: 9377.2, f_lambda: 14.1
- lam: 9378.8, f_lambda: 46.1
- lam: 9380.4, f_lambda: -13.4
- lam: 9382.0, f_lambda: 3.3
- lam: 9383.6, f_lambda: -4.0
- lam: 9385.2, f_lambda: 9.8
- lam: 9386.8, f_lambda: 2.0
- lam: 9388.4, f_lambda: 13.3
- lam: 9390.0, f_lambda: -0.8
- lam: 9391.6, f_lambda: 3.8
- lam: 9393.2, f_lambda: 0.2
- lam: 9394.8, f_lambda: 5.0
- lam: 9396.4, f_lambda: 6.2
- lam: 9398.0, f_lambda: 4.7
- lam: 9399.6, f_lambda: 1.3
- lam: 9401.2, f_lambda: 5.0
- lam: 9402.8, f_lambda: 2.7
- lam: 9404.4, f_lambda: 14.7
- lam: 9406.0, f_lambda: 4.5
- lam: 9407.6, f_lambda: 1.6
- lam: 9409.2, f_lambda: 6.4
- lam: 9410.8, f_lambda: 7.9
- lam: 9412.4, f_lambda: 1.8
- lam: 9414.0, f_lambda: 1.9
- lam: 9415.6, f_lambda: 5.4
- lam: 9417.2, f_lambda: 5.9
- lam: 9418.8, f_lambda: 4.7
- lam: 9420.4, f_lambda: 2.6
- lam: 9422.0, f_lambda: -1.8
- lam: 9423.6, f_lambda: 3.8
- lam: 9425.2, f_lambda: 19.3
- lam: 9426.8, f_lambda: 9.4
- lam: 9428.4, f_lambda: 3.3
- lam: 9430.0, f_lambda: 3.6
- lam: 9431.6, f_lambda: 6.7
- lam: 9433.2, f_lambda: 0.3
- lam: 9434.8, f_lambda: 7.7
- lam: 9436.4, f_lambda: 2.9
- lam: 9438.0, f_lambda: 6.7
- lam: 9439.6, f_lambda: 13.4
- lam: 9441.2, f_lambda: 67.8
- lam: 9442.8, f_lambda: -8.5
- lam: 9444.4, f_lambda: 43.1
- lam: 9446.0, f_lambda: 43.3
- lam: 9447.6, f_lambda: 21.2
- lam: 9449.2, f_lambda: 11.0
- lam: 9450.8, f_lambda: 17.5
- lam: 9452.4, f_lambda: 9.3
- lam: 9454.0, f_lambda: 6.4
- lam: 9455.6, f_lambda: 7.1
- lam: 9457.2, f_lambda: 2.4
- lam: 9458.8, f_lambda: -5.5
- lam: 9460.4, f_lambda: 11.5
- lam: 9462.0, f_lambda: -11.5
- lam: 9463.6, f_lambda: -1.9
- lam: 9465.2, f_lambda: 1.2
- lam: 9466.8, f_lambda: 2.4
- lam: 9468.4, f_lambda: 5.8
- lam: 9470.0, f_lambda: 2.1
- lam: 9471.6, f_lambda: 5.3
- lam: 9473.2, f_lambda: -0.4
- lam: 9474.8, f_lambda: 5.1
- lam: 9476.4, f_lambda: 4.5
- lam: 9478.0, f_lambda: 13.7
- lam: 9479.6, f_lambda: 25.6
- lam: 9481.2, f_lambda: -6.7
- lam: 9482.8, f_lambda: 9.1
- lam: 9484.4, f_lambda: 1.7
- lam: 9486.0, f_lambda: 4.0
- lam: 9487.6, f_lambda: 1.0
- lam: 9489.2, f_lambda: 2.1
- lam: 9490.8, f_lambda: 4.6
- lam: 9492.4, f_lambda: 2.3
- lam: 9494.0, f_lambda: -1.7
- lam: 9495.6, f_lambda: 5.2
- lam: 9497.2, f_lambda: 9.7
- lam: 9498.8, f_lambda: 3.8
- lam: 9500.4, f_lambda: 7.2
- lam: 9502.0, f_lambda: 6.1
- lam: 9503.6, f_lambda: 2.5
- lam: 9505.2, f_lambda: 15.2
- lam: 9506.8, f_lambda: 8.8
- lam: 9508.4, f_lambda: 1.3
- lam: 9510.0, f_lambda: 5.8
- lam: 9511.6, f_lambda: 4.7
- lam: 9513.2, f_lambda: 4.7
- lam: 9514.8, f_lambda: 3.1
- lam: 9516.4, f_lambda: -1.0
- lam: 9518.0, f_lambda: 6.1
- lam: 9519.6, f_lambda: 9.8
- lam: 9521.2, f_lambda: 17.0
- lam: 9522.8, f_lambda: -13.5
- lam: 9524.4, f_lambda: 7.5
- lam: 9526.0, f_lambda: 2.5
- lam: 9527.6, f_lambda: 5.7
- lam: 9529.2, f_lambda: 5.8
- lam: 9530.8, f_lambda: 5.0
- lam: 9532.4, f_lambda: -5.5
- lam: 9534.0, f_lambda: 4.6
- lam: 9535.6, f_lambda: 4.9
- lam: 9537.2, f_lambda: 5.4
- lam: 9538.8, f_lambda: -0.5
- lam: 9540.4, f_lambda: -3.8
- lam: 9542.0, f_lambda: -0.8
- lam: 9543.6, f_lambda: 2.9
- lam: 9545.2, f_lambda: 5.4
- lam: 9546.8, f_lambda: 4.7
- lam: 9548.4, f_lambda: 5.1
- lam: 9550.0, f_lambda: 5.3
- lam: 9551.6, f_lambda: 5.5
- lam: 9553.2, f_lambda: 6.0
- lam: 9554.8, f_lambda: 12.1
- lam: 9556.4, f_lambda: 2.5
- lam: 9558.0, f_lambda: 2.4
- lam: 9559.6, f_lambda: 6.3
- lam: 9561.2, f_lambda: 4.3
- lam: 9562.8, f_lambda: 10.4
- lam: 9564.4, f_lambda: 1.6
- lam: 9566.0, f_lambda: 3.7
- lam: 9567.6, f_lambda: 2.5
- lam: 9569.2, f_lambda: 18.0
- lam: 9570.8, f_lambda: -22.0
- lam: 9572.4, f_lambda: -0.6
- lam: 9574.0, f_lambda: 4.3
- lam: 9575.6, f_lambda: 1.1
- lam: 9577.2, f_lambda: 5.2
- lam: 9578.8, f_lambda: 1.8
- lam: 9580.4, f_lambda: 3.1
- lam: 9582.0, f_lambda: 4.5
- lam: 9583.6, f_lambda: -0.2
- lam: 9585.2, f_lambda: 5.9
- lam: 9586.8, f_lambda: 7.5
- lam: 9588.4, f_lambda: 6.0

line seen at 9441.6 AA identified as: [O III] 5007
